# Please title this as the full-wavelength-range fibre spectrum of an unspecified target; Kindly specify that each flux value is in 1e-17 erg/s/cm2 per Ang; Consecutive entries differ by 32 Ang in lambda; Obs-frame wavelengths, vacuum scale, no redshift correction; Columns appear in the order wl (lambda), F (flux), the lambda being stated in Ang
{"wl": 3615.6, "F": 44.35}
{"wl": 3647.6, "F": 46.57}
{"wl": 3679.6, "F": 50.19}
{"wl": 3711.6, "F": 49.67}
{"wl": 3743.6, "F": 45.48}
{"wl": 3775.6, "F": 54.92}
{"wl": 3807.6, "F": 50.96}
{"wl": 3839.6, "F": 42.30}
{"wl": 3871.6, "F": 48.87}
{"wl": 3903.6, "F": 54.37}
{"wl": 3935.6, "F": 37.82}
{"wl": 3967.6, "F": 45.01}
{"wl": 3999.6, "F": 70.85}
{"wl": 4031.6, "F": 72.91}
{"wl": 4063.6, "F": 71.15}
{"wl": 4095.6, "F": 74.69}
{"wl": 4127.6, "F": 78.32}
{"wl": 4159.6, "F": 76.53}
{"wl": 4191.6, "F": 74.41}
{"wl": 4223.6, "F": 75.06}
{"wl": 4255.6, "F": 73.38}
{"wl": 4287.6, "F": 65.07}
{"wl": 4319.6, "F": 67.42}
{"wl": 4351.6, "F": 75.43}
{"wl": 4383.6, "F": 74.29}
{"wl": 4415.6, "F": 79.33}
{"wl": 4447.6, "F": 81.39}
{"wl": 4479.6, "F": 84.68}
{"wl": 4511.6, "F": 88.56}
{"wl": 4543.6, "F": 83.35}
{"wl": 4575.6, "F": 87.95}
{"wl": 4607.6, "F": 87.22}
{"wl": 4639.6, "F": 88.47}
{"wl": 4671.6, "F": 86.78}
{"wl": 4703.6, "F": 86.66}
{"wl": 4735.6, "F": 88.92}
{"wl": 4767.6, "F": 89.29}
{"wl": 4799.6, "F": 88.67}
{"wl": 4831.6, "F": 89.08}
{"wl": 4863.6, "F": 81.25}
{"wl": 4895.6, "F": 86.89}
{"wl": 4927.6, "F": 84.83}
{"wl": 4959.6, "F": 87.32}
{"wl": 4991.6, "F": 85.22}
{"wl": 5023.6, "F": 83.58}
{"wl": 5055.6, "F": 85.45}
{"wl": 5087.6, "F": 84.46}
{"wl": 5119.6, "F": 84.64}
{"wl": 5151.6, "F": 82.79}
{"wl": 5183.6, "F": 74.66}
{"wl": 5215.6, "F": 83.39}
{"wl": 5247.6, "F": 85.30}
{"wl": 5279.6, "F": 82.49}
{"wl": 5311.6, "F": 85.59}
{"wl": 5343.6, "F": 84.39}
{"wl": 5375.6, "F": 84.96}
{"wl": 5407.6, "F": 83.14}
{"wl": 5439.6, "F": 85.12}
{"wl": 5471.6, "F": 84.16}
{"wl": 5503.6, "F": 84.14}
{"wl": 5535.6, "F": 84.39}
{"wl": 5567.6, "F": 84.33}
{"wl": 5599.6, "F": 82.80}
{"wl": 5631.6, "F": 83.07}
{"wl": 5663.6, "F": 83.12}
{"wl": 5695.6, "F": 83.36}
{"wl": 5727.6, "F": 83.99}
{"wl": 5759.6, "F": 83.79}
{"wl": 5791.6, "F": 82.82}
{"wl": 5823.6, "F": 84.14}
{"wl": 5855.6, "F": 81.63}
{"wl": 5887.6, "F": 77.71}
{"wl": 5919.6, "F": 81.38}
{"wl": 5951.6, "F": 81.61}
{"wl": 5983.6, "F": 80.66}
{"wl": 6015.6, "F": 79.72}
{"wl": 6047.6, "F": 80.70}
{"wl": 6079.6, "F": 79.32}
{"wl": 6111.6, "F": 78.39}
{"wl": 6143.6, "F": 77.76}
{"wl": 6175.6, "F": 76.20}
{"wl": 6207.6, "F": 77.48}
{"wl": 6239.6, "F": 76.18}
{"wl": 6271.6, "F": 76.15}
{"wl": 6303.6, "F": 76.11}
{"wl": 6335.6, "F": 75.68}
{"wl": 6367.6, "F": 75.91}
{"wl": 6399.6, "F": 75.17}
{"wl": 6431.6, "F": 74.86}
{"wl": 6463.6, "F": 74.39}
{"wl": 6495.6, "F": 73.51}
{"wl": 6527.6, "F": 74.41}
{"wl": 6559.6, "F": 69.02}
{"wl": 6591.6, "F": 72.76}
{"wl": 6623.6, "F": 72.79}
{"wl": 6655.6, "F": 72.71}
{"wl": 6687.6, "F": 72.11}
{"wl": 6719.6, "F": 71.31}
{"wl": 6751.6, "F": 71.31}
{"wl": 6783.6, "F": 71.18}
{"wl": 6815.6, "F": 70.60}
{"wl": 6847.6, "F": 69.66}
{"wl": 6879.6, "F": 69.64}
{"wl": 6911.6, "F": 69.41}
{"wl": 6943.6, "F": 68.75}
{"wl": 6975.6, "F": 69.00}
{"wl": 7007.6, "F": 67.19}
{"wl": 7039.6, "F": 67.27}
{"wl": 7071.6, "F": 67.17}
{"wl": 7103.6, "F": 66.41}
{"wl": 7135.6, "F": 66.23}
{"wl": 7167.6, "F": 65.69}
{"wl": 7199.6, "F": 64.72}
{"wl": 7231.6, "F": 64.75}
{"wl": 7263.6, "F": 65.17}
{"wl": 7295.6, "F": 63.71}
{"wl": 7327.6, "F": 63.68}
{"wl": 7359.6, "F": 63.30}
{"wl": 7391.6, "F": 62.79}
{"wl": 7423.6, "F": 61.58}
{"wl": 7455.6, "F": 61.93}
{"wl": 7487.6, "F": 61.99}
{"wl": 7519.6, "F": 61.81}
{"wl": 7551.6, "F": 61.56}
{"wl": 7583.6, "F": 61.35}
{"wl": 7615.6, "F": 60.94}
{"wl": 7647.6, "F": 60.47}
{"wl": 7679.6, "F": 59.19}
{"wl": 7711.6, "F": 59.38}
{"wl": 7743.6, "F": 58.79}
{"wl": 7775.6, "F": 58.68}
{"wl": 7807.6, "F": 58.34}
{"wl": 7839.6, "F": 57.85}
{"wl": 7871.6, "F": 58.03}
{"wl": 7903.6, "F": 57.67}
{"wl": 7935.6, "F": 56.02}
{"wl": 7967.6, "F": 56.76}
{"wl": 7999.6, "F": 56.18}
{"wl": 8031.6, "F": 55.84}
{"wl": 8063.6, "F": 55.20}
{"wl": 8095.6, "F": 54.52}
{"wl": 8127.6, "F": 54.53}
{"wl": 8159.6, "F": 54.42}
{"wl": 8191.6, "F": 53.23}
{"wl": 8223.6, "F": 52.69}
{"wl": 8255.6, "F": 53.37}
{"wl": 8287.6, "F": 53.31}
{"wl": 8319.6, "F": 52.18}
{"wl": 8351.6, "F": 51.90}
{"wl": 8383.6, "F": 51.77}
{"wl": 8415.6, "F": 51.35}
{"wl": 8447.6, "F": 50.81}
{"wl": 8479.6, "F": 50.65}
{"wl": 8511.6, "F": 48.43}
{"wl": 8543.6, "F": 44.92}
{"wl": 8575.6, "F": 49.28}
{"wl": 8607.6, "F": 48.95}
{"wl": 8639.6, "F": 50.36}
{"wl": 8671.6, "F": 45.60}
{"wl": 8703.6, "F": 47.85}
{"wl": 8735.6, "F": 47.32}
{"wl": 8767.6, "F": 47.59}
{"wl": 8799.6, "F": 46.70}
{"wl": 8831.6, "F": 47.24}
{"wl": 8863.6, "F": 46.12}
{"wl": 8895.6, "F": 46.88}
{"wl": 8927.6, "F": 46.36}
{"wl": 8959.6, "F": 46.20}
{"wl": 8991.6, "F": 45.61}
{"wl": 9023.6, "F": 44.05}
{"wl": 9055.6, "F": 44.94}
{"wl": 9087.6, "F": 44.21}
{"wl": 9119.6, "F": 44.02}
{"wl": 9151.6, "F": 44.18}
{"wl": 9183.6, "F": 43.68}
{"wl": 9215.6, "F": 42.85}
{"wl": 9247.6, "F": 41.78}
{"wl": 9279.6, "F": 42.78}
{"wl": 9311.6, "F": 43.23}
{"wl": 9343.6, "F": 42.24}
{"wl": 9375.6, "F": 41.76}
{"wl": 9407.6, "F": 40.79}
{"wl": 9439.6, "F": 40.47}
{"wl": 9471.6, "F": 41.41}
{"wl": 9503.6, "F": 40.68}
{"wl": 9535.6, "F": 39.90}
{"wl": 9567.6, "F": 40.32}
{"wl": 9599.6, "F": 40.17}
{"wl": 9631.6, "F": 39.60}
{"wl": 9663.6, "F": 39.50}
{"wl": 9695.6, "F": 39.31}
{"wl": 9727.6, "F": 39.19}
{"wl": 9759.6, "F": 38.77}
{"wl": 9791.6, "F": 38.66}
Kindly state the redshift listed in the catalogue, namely 0.000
